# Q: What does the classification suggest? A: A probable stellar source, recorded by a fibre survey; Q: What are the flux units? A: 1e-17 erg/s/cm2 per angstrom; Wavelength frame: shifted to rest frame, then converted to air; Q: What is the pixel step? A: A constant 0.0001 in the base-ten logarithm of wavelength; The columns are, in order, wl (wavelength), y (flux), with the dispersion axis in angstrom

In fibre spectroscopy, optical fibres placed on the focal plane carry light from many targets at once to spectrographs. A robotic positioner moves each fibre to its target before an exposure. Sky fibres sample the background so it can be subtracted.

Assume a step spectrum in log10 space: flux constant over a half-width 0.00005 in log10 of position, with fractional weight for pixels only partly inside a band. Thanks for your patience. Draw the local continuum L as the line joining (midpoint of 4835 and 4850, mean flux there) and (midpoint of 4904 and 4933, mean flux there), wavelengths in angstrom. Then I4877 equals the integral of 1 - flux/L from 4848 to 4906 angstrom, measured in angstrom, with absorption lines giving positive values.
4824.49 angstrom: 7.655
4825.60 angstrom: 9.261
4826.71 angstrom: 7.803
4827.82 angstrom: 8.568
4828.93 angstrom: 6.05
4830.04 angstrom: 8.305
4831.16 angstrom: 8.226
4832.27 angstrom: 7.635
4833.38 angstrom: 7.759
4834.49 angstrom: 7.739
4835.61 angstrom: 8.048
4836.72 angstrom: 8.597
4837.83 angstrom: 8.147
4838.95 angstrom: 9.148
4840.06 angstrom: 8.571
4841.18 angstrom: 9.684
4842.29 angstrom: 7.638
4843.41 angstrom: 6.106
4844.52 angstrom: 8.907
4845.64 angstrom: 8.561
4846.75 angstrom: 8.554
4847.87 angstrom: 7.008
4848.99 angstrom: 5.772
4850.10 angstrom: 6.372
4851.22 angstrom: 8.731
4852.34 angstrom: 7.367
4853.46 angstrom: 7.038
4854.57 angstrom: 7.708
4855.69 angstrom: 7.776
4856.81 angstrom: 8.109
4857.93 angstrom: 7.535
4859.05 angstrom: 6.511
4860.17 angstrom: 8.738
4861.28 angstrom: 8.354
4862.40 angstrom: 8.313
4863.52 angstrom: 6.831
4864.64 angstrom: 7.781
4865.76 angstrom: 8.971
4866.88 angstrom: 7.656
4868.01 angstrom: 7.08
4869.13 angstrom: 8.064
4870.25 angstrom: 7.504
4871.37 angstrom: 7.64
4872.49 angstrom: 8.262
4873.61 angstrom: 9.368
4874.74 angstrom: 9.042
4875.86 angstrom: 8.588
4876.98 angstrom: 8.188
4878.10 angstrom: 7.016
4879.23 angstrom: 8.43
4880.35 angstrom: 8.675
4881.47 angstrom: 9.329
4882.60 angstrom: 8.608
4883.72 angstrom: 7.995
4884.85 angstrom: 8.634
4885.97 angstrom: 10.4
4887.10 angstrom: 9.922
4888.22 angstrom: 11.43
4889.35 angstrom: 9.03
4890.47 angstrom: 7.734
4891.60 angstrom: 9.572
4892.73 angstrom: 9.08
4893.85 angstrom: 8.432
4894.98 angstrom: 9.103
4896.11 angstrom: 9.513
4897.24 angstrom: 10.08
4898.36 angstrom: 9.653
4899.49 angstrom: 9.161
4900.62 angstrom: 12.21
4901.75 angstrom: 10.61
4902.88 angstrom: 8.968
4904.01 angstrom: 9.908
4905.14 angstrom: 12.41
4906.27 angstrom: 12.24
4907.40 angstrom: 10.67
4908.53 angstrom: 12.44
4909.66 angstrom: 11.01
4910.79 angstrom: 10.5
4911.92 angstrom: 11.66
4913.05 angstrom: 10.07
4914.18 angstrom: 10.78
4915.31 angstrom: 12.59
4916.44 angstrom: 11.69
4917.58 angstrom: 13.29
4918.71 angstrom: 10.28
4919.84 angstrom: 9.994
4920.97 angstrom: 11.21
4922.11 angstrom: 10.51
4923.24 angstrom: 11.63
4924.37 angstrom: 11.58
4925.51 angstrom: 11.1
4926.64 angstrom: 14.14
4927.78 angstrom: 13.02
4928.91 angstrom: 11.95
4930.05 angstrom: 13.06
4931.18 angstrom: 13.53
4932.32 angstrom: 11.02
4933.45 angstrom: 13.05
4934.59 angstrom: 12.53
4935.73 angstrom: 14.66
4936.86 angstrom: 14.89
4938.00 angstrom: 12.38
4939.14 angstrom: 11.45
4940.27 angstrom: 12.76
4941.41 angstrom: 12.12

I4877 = 6.42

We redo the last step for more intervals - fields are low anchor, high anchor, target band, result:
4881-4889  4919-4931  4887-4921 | 0.4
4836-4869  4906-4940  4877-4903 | 2.0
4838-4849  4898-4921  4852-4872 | 2.7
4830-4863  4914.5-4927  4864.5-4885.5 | 2.3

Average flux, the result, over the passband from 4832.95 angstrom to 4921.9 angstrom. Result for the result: 9.03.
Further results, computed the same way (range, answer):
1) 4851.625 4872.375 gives 7.74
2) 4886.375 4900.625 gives 9.51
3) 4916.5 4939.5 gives 12.3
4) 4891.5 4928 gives 10.9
